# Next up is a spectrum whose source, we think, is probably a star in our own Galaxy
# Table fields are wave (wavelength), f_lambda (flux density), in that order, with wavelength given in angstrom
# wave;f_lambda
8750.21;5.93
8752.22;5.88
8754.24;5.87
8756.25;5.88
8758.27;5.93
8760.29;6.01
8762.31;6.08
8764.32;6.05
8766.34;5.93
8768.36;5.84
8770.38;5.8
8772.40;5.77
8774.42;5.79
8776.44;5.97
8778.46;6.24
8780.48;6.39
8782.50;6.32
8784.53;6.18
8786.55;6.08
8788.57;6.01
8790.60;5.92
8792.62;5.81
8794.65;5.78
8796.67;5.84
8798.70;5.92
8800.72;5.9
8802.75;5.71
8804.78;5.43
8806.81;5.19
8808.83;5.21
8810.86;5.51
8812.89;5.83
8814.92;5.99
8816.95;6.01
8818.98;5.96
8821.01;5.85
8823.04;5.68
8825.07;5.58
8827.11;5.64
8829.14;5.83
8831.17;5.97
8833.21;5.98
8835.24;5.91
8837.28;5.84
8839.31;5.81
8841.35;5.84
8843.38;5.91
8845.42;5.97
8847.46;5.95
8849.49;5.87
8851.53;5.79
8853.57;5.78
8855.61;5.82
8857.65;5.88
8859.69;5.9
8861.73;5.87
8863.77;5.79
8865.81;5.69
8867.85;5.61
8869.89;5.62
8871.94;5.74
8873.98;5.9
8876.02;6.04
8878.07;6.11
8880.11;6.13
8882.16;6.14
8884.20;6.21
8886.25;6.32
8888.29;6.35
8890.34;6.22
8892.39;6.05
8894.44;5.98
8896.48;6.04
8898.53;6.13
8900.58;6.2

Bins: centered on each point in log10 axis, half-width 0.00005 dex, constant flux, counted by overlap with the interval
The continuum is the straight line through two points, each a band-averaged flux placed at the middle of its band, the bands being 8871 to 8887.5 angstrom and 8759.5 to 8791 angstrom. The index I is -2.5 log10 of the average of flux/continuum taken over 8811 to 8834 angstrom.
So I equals 0.040 mag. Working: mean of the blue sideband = 6.03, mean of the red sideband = 6.08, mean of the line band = 5.83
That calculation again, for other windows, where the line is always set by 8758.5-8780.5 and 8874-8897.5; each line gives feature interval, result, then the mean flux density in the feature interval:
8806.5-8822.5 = 0.06 mag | 5.72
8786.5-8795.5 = 0.02 mag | 5.9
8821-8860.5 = 0.04 mag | 5.84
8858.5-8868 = 0.06 mag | 5.79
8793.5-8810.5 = 0.07 mag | 5.62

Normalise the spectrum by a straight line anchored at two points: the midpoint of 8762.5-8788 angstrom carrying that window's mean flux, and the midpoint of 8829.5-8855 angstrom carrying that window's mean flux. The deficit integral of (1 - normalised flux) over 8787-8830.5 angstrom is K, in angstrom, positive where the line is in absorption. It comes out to 1.5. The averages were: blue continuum 6.03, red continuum 5.88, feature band 5.75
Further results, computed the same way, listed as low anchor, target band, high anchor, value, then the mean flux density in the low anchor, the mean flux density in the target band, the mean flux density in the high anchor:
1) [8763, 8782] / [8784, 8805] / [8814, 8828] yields 0.11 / 5.99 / 5.88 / 5.81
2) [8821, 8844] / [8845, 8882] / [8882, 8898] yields 0.87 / 5.82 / 5.86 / 6.17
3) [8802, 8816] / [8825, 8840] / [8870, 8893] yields -0.28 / 5.55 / 5.83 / 6.09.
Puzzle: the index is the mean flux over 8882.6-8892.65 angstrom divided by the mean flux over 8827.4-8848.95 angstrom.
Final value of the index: 1.06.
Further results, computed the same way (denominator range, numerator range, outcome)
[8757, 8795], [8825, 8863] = 0.98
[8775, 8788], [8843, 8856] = 0.95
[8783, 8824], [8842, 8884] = 1.01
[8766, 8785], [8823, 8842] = 0.97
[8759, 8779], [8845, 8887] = 0.99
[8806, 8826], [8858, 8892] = 1.05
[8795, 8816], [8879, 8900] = 1.09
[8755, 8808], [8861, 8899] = 1.01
